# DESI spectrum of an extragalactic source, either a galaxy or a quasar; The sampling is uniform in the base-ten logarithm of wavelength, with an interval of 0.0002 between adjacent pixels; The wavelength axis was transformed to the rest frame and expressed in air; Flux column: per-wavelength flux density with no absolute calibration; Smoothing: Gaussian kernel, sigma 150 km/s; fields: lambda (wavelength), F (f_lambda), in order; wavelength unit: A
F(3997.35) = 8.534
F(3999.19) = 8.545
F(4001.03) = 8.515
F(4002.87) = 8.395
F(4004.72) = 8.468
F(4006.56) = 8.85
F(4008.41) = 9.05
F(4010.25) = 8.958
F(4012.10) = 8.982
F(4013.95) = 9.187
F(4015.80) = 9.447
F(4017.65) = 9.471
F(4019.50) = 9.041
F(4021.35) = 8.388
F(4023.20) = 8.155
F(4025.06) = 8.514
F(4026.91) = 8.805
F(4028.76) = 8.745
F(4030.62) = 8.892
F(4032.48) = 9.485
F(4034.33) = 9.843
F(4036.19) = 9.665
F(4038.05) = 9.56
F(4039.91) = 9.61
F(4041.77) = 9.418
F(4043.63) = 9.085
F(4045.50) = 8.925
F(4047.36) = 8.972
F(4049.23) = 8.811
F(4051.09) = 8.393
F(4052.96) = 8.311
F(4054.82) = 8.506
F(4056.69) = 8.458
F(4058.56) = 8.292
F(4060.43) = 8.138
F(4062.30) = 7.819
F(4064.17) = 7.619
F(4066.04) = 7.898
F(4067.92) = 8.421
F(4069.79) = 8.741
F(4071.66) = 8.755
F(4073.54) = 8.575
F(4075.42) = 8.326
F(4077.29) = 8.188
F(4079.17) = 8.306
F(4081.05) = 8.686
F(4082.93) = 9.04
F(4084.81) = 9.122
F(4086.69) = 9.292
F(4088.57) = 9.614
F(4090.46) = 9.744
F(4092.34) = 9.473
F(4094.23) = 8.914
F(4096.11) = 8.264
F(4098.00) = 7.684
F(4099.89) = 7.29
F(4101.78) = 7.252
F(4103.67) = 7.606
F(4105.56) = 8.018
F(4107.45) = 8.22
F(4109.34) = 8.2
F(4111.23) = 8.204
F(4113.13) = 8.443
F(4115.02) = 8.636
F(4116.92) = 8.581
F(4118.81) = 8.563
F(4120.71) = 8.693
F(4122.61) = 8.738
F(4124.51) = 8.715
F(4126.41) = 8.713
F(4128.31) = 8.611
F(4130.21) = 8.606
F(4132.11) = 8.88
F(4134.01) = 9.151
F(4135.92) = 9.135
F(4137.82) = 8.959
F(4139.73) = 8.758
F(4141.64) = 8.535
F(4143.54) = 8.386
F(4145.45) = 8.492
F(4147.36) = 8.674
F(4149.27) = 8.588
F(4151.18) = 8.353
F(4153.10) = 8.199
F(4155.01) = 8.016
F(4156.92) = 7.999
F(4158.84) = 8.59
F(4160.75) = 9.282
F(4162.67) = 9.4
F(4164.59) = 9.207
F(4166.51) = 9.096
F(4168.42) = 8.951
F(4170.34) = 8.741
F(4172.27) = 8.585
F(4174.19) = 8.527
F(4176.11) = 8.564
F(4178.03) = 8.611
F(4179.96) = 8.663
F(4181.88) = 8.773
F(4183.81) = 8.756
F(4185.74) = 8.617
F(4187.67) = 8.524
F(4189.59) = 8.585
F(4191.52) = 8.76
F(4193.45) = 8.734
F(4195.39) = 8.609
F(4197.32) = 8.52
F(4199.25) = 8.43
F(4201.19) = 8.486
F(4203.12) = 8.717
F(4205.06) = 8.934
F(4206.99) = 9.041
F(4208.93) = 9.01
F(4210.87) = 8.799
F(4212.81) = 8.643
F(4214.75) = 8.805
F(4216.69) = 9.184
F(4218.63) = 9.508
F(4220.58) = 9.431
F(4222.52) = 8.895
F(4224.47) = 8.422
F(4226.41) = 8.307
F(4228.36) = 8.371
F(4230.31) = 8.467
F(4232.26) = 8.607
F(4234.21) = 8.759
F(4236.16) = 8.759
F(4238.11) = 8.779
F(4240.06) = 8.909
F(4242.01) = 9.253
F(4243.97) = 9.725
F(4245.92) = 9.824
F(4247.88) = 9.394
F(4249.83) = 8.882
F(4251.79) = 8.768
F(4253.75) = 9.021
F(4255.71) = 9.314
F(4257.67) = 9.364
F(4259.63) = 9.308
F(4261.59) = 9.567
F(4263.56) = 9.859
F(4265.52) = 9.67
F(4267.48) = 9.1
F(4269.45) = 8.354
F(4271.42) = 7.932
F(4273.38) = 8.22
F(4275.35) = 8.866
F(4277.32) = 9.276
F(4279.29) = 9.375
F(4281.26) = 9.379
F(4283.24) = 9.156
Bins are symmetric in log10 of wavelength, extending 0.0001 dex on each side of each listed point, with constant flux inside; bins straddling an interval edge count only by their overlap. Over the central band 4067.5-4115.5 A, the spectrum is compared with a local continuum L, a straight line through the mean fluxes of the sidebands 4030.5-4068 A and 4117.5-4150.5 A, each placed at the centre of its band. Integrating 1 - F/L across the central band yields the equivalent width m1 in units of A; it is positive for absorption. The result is 1.3 A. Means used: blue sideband 8.77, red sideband 8.72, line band 8.5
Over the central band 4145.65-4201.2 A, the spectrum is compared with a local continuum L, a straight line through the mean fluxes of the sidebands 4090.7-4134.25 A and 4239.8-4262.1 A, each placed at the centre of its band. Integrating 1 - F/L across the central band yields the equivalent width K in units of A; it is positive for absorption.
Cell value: 0.9 A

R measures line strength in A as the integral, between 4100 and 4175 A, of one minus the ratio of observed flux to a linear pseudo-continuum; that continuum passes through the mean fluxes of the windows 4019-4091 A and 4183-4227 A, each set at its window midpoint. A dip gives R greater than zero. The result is 1.8 A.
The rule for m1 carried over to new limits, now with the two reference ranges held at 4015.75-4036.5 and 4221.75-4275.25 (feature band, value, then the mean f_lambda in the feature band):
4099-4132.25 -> 2.5 A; 8.32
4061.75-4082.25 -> 1.5 A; 8.32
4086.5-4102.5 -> 0.7 A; 8.6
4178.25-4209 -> 1.0 A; 8.69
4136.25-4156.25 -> 1.0 A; 8.51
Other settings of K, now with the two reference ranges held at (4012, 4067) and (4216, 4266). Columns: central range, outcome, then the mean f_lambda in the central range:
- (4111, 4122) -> 0.45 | 8.54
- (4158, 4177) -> 0.18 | 8.9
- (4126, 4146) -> 0.42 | 8.76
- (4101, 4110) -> 1.05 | 7.86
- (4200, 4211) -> 0.26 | 8.83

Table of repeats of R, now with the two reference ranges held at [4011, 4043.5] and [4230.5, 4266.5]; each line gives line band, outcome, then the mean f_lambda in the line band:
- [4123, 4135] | 0.50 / 8.78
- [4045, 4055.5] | 0.56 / 8.65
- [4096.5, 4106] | 1.62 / 7.58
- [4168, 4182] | 0.78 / 8.66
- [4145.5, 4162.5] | 1.22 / 8.51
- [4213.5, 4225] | 0.16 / 9.05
